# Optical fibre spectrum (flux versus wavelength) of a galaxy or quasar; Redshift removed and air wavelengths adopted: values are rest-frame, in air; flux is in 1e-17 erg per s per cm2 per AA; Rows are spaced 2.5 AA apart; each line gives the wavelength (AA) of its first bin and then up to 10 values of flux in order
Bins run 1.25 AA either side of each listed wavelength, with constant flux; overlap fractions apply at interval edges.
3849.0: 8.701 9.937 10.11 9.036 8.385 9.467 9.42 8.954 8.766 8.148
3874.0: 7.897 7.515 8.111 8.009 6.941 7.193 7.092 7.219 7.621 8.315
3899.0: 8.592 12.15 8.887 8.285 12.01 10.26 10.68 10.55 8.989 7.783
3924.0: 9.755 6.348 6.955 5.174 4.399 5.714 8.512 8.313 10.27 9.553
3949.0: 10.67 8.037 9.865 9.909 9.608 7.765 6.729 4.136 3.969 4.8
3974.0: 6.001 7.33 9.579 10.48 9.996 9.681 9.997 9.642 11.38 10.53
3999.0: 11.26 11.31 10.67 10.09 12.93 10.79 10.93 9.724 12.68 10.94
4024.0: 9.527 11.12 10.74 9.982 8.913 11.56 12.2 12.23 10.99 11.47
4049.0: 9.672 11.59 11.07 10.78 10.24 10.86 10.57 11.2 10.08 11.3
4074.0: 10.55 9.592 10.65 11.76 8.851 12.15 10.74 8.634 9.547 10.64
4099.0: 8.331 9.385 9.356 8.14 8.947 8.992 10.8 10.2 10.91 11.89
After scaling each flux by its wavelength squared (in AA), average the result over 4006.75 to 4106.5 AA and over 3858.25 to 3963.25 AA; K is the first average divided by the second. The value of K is 1.34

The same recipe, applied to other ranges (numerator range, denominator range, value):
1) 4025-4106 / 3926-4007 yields 1.30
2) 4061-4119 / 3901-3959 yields 1.24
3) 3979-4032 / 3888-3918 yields 1.21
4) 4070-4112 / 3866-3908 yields 1.33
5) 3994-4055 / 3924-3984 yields 1.48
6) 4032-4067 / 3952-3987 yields 1.46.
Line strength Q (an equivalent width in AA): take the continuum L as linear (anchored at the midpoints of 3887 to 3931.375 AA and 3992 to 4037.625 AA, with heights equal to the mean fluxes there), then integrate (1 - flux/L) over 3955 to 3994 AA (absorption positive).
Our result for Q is 7.6 AA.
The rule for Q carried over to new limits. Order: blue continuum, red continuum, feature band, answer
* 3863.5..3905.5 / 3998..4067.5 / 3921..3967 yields 6.9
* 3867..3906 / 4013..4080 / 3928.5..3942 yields 3.9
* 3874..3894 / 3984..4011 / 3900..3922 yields -4.7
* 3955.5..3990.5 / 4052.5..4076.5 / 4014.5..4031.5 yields -2.4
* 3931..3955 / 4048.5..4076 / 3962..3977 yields 5.5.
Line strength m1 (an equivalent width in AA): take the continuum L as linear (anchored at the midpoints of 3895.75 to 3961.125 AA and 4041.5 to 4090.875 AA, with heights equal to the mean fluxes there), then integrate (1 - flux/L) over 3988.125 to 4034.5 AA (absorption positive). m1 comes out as -3.5 AA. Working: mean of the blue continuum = 8.82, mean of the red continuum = 10.8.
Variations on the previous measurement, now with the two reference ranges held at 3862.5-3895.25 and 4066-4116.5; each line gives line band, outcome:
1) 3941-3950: -1.3 AA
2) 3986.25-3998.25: -1.8 AA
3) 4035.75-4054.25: -3.6 AA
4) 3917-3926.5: -0.4 AA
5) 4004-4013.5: -2.1 AA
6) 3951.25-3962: -0.7 AA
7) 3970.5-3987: 1.2 AA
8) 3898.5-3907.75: -1.6 AA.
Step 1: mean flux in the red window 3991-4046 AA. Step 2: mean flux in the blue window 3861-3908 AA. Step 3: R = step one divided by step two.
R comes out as 1.3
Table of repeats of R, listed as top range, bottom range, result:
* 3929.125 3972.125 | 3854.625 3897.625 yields 0.92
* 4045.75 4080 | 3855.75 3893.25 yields 1.31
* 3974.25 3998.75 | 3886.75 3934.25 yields 1.14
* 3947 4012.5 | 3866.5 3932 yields 1.08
